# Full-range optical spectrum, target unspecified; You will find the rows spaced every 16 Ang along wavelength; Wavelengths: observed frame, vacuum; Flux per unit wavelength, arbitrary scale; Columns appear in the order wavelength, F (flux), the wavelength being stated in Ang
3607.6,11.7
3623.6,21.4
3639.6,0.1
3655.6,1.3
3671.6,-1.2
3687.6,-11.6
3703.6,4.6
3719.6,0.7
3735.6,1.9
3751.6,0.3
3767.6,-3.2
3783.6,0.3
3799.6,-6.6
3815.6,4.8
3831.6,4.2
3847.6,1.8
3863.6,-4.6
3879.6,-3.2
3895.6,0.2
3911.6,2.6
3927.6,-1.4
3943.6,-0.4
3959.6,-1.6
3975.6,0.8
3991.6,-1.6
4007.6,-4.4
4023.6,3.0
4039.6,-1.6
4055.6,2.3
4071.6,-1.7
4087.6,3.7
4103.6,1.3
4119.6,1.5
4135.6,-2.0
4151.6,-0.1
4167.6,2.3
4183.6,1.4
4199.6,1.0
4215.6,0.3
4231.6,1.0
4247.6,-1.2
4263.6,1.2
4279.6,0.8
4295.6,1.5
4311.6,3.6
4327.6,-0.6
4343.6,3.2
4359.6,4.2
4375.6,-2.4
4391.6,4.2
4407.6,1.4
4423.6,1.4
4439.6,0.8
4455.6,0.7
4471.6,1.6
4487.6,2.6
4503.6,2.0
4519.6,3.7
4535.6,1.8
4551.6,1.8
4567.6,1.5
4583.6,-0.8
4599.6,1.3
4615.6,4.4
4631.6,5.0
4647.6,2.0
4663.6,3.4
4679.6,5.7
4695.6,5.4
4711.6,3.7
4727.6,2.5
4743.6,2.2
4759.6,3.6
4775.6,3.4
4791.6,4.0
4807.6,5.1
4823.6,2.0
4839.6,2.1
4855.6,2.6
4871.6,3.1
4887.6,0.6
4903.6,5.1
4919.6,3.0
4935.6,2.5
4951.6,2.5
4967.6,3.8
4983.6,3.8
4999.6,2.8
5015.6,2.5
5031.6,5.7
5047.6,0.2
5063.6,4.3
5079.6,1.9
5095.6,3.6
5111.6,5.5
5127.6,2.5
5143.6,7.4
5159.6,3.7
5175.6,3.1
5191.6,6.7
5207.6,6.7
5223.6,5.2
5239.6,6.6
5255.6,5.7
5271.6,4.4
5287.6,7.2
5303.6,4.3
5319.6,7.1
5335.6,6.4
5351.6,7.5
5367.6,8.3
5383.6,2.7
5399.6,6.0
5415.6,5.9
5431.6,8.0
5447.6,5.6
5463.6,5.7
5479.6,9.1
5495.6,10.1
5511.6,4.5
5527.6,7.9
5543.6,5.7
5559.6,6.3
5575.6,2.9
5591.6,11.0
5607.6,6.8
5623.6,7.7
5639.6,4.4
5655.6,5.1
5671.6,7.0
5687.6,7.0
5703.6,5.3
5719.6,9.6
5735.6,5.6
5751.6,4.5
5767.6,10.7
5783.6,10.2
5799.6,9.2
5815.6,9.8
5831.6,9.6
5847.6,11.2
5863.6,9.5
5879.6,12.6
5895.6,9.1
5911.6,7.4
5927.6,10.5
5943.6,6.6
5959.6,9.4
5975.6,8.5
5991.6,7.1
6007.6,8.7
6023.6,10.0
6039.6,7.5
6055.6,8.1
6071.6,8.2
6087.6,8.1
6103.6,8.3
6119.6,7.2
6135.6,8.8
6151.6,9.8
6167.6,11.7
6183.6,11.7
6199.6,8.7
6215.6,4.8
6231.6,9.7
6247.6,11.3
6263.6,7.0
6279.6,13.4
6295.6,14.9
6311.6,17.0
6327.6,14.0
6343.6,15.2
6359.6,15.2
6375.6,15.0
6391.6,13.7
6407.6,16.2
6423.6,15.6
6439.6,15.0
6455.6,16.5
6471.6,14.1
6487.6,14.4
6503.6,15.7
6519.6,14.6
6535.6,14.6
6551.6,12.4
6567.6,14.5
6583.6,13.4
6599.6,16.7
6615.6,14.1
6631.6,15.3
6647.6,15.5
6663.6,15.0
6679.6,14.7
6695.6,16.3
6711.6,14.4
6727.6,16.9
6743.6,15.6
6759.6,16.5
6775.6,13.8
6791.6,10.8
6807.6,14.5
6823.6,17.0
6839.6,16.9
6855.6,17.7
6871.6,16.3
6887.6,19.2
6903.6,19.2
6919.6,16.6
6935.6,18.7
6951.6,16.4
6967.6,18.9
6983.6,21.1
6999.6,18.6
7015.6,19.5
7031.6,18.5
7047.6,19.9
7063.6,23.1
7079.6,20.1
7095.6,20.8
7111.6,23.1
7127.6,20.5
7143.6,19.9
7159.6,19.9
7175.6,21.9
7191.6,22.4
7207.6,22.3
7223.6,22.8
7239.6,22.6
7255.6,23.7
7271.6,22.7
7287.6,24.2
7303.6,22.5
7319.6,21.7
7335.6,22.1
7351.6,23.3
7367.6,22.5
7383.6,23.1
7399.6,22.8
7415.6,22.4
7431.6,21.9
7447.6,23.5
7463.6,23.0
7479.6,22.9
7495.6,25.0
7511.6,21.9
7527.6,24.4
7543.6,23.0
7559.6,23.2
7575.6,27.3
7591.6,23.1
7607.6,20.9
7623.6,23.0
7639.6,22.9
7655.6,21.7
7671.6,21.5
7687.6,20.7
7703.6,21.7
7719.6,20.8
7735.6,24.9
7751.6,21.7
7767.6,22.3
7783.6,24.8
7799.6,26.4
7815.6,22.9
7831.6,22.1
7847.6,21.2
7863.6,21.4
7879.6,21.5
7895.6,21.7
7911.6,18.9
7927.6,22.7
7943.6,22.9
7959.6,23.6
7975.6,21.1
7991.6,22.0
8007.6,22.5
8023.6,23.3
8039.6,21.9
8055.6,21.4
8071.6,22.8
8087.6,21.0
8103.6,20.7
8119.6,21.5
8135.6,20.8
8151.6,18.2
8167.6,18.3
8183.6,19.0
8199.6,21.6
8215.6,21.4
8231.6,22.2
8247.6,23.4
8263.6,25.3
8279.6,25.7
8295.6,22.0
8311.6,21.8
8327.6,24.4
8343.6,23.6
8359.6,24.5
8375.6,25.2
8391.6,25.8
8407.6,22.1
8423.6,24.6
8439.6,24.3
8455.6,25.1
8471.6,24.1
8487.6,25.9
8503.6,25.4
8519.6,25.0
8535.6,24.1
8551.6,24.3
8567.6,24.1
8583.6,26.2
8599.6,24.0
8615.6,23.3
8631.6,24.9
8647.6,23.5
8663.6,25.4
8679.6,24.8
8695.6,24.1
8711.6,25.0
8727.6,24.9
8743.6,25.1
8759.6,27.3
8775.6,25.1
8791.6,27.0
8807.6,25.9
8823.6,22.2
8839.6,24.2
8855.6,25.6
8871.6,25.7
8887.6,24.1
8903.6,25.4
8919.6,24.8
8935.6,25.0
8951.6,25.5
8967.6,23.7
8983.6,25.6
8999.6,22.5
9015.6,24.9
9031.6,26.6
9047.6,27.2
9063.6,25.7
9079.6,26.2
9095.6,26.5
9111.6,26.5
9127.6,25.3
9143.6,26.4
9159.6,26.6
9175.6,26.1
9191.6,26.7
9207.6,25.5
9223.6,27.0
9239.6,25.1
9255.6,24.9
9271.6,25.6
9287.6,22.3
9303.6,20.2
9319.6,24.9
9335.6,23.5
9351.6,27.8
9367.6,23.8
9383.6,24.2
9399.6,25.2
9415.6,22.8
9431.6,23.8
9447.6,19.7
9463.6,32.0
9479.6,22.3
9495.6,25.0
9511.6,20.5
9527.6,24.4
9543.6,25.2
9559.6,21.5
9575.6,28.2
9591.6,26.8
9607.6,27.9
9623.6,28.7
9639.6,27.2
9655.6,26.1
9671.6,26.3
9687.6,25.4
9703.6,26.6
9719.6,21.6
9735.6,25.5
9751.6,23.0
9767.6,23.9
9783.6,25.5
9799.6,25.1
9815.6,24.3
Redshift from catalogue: 0.578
